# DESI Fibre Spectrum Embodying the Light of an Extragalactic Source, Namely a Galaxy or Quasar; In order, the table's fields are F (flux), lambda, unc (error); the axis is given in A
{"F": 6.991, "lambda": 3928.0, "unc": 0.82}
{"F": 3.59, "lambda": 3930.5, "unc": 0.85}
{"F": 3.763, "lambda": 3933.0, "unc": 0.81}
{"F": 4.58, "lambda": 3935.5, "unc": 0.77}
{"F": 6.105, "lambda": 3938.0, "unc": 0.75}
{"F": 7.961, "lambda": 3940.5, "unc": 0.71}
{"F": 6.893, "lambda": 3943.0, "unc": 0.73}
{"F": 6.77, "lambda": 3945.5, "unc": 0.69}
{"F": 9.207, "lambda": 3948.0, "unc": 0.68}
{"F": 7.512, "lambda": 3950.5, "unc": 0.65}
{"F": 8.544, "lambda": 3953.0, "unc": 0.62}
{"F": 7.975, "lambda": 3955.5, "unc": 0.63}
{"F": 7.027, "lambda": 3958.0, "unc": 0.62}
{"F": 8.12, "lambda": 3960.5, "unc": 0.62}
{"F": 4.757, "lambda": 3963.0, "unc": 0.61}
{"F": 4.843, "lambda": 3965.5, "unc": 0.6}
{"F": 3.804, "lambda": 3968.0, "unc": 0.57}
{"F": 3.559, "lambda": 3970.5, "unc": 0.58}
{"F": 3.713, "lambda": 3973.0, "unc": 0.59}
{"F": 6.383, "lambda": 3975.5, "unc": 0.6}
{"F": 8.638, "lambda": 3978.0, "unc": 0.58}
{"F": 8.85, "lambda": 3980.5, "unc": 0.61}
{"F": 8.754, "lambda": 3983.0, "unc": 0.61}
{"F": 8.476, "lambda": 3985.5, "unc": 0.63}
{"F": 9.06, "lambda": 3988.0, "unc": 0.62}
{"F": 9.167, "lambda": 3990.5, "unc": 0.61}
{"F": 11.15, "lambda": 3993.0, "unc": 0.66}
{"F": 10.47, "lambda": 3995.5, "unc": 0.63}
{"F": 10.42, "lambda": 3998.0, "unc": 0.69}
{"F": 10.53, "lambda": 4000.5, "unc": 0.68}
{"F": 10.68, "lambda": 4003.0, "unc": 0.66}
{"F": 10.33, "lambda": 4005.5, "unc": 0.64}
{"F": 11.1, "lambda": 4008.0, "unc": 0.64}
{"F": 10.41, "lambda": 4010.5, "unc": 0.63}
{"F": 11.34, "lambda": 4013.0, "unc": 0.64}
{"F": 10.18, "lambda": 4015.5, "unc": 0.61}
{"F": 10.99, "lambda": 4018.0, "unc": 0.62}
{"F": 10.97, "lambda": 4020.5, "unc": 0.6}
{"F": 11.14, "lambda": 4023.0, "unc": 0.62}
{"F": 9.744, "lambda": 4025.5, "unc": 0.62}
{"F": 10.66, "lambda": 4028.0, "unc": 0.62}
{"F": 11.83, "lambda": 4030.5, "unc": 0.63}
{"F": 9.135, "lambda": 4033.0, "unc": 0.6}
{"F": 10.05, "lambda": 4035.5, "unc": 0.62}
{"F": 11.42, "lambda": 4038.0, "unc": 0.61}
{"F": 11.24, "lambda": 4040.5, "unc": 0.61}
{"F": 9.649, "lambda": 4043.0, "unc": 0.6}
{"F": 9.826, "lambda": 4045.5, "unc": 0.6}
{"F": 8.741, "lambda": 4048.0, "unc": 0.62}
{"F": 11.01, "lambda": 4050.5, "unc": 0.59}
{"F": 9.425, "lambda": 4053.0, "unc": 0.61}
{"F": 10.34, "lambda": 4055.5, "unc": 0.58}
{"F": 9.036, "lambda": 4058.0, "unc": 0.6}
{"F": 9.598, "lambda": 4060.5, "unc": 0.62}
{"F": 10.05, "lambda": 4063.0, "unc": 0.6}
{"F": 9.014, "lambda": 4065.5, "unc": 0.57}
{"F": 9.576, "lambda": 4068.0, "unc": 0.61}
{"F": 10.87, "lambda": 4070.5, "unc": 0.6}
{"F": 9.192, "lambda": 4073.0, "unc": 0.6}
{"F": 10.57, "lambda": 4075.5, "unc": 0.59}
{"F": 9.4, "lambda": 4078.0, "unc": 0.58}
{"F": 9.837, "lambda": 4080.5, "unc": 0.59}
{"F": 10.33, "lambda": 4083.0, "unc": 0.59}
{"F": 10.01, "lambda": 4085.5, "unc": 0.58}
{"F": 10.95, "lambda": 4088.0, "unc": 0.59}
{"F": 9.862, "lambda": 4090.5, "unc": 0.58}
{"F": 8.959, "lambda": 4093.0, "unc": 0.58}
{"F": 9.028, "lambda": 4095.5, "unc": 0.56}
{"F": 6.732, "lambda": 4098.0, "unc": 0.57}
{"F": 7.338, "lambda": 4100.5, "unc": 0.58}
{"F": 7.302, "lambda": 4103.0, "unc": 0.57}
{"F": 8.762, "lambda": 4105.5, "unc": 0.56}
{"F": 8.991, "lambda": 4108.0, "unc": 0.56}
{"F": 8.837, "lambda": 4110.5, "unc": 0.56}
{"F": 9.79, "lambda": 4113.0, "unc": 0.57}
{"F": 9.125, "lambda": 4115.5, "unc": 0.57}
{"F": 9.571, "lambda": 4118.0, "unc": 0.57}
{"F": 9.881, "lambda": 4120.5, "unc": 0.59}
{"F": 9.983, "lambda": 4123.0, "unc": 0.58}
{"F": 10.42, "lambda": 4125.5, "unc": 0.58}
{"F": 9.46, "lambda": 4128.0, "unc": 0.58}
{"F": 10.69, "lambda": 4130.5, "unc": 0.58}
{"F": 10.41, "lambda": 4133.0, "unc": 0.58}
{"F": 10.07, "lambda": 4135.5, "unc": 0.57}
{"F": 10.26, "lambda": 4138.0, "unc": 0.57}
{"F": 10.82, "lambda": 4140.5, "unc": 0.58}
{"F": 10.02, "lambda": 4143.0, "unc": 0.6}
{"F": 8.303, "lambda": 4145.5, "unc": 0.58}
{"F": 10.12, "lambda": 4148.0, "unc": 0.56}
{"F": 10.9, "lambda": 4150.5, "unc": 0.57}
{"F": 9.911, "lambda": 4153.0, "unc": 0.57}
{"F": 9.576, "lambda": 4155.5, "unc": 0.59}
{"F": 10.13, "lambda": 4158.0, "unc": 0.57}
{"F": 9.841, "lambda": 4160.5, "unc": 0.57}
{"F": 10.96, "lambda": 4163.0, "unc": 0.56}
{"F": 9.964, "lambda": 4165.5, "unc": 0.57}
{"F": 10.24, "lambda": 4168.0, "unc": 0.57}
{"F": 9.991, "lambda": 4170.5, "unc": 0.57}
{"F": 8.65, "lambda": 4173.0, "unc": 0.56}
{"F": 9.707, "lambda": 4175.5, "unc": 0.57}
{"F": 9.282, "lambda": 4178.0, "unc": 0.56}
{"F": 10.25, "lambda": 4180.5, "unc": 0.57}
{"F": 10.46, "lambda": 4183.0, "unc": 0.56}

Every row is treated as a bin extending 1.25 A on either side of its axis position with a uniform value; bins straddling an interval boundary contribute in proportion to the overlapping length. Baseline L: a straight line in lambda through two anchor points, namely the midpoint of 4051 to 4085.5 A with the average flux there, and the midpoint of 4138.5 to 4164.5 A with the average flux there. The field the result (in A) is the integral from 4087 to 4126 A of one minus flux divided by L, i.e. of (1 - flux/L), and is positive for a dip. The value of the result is 3.44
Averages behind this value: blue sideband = 9.82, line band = 9.06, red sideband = 10.1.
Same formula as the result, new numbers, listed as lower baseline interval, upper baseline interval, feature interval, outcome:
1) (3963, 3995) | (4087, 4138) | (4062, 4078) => -2.2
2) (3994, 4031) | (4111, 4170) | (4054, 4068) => 1.1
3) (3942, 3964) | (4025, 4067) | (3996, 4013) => -3.3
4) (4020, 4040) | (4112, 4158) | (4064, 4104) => 3.8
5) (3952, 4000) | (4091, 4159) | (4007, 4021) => -4.8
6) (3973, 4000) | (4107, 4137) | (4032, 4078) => -2.8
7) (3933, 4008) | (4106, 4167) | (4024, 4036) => -2.6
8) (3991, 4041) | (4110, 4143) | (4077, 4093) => 0.4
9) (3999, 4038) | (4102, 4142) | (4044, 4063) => 1.1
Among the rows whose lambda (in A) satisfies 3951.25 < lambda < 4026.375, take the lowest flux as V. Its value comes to 3.559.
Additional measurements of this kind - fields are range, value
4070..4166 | 6.732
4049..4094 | 8.959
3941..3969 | 3.804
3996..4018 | 10.18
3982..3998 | 8.476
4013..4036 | 9.135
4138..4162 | 8.303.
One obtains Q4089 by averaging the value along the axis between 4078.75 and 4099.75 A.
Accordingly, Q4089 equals 9.41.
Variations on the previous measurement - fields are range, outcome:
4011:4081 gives 10.2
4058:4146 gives 9.55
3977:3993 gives 9.01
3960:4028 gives 8.84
